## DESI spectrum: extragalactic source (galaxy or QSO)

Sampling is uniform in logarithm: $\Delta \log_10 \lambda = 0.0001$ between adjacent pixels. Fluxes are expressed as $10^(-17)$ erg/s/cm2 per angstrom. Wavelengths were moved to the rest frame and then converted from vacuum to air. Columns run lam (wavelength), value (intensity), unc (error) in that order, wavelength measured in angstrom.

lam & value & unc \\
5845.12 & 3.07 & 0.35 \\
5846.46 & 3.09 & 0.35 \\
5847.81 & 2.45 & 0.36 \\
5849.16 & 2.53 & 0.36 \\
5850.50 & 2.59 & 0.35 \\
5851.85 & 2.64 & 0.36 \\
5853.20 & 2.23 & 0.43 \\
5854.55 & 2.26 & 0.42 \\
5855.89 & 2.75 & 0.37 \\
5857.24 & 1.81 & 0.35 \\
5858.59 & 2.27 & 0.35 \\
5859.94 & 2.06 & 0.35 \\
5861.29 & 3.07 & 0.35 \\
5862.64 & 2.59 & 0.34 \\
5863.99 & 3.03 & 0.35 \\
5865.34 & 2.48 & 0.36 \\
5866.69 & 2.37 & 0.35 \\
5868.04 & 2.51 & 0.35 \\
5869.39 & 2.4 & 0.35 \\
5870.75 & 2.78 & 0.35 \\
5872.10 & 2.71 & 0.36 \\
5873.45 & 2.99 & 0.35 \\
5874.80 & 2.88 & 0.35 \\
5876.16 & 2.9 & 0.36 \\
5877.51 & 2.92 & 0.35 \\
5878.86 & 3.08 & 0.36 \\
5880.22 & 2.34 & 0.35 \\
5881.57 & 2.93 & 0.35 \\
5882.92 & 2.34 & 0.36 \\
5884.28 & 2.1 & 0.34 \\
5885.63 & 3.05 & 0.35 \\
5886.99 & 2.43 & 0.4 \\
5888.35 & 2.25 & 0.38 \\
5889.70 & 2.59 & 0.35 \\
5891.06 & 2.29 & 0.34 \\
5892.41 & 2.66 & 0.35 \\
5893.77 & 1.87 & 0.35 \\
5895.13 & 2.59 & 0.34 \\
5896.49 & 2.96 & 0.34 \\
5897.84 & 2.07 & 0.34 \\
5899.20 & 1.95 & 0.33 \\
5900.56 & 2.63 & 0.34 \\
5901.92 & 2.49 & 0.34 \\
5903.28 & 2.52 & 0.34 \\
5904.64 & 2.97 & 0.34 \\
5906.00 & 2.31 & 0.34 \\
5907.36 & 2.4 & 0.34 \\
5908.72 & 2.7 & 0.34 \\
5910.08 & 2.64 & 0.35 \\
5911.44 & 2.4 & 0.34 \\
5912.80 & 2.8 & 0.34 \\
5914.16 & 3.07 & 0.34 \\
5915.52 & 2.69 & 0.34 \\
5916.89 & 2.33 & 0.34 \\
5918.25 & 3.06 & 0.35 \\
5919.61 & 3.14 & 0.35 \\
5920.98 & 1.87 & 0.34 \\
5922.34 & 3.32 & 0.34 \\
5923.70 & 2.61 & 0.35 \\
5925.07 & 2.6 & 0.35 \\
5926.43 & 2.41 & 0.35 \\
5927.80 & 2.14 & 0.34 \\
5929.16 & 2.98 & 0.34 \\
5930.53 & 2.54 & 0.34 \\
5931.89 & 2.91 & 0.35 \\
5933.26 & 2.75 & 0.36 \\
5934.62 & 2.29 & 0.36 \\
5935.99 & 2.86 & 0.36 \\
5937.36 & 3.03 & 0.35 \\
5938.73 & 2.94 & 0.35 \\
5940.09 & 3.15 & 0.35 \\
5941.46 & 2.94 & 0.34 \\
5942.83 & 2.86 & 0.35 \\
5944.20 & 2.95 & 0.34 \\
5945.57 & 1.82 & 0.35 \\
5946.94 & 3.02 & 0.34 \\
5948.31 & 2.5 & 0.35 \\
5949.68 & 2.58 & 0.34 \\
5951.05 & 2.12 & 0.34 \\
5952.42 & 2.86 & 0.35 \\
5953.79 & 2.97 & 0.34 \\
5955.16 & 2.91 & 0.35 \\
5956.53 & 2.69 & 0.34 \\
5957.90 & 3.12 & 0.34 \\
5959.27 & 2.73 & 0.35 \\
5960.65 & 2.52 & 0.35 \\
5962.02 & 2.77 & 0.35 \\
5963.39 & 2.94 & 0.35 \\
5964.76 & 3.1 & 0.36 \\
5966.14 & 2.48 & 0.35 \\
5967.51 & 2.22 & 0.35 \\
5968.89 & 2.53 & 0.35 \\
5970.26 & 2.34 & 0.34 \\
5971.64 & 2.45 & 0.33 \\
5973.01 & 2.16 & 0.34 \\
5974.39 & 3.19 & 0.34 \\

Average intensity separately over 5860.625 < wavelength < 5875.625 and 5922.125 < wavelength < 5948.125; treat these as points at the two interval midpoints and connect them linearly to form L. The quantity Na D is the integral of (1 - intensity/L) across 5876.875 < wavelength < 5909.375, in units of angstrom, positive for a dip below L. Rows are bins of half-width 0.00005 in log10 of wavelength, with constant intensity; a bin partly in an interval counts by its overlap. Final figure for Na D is 2.4 angstrom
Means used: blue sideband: 2.71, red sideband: 2.73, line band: 2.52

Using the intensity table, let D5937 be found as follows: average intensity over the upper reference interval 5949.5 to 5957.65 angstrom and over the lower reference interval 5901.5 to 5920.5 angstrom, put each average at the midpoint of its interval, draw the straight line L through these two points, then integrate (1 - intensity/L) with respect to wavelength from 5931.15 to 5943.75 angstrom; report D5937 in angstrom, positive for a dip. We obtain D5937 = -0.7 angstrom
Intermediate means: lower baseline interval 2.67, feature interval 2.86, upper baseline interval 2.72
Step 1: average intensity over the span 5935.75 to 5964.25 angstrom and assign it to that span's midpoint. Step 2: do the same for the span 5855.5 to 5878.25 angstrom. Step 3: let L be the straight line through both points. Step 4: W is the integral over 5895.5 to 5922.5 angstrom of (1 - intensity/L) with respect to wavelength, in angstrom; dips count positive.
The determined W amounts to 1.0 angstrom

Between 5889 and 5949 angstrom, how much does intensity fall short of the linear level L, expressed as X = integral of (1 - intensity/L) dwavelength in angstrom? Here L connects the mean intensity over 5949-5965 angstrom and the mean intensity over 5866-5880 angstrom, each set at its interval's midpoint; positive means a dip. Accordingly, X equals 2.78 angstrom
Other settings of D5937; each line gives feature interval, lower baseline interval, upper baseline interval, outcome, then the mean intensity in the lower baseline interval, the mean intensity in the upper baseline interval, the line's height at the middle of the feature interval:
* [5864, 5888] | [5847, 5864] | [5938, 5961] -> -1.3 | 2.47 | 2.75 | 2.53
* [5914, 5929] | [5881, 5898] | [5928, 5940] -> 0.2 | 2.48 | 2.78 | 2.7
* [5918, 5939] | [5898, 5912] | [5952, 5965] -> -0.5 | 2.49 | 2.85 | 2.65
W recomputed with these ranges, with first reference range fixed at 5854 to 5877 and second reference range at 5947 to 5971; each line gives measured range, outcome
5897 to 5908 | 0.8 angstrom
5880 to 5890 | 0.4 angstrom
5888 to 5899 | 0.9 angstrom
